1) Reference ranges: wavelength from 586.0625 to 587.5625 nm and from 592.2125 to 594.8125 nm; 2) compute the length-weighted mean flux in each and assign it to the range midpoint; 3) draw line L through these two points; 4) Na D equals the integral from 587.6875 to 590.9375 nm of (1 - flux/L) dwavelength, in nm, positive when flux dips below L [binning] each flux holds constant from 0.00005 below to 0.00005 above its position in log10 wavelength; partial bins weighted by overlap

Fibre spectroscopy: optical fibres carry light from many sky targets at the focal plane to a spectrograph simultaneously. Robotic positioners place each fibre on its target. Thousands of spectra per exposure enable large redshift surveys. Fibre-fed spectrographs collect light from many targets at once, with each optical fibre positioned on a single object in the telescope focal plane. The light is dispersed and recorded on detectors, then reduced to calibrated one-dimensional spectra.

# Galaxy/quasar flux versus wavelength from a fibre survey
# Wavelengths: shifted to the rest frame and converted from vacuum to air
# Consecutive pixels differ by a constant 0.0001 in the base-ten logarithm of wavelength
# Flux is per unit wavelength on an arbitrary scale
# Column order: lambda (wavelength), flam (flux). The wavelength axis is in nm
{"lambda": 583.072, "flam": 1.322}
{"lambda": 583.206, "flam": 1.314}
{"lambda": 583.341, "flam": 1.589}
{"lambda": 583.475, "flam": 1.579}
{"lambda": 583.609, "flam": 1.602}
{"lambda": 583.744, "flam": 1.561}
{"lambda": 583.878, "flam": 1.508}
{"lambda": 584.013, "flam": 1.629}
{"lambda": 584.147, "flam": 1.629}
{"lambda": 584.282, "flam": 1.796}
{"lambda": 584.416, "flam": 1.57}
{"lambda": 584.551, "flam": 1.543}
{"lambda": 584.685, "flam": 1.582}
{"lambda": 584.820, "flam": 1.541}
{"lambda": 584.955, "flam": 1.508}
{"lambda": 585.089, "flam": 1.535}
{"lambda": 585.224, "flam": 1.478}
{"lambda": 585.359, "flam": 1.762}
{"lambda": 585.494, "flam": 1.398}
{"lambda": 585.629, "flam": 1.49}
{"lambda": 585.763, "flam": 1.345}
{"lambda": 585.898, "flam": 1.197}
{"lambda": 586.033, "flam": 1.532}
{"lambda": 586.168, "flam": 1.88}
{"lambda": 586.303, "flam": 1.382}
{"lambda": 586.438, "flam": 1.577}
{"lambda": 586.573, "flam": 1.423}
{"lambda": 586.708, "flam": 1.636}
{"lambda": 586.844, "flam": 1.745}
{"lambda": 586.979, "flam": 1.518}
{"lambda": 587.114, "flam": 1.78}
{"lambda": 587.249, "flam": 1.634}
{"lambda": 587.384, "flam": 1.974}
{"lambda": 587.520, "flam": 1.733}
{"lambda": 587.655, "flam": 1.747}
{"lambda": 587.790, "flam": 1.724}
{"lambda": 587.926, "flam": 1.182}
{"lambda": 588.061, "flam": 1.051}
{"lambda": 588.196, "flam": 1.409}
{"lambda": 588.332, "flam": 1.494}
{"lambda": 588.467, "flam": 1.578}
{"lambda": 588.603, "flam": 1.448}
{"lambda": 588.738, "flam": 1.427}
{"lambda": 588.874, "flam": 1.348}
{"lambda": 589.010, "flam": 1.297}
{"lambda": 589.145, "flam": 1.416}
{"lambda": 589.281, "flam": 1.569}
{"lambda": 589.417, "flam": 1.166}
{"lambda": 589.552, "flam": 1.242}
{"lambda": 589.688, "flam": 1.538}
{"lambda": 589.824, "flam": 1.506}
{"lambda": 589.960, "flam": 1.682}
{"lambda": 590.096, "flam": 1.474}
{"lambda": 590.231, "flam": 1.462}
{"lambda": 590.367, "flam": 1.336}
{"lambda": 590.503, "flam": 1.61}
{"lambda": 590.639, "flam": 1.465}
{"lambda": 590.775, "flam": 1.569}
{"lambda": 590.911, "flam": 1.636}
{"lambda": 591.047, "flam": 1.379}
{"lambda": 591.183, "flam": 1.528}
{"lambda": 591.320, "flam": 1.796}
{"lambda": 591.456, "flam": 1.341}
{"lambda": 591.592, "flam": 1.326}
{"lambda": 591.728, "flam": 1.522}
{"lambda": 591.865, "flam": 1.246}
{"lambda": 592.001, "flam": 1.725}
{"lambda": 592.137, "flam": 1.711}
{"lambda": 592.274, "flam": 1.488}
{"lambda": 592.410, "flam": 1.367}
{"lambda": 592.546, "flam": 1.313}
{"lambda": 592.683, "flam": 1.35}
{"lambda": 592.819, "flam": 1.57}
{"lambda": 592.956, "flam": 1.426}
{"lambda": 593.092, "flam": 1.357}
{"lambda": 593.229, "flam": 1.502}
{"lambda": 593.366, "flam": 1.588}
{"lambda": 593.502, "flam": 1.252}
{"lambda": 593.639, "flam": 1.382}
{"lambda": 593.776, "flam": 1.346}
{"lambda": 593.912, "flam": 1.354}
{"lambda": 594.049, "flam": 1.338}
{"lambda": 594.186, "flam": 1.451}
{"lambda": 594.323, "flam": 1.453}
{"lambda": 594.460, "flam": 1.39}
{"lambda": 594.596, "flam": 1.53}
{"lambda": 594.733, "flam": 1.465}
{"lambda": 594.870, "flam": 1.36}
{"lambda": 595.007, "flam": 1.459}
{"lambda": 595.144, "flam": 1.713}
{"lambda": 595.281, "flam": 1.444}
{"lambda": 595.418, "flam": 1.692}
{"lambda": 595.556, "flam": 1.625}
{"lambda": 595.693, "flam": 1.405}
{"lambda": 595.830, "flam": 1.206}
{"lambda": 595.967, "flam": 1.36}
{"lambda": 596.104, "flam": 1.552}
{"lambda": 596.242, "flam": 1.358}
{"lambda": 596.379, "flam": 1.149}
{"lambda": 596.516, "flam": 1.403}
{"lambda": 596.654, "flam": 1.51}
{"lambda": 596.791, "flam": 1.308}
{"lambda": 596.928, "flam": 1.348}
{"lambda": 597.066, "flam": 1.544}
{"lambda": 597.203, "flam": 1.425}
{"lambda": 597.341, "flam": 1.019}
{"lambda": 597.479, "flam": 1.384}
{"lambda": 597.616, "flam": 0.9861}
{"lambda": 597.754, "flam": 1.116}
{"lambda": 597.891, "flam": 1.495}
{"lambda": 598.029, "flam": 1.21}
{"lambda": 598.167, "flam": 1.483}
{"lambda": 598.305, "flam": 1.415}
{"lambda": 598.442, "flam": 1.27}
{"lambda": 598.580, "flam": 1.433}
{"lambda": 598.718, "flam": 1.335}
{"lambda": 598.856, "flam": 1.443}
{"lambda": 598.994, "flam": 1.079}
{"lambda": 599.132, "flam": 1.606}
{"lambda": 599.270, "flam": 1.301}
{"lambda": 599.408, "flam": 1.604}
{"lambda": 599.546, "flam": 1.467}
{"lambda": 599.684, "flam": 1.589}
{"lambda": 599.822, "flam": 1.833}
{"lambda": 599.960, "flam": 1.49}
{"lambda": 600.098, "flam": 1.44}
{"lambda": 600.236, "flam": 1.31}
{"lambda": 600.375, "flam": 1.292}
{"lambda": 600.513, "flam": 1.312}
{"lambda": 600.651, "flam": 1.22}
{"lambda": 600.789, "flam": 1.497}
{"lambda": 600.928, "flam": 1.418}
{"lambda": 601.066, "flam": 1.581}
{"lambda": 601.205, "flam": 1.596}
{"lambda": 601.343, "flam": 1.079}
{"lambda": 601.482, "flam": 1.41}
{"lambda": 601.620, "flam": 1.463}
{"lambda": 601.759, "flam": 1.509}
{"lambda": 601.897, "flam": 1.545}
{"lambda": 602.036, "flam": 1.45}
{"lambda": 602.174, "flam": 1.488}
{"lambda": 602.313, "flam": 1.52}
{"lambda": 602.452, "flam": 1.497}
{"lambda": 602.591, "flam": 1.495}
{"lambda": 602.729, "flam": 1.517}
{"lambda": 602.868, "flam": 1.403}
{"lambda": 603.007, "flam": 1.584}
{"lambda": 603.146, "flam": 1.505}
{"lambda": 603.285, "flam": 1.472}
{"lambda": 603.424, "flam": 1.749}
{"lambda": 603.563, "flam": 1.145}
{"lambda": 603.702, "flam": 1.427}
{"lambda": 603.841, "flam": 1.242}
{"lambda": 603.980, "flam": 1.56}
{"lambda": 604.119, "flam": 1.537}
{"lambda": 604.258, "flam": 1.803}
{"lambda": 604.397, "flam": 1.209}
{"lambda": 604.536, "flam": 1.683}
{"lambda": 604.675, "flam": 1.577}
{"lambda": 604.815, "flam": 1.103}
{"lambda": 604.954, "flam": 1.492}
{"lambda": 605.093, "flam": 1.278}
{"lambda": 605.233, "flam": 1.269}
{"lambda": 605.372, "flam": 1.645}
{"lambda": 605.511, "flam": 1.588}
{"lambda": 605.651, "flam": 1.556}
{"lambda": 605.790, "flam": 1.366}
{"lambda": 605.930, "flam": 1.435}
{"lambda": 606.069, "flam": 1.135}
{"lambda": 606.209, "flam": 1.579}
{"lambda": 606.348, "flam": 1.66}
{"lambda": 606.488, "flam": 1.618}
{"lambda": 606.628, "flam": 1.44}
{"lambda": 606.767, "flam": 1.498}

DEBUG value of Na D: 0.25 nm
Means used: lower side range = 1.66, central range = 1.44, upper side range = 1.42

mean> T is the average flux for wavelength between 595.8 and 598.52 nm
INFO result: 1.33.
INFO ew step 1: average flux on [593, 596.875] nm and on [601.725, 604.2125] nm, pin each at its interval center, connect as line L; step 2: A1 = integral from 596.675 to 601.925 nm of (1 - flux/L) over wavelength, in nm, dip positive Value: 0.24 nm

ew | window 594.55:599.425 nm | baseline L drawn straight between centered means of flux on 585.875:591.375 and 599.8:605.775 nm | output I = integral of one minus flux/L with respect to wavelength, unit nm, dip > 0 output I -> 0.31 nm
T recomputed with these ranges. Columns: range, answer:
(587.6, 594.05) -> 1.45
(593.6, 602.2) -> 1.41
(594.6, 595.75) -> 1.52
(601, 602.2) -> 1.46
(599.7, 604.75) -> 1.47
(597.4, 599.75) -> 1.36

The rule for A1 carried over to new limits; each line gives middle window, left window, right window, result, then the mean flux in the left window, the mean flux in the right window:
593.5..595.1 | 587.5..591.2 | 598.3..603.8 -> 0.05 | 1.46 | 1.44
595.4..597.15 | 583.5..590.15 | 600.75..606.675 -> 0.10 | 1.53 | 1.47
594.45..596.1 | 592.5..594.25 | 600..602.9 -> -0.08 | 1.4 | 1.43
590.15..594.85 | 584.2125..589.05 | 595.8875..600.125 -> 0.00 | 1.54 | 1.38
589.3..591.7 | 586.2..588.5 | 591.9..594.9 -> 0.04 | 1.57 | 1.44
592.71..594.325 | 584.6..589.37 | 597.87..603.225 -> 0.07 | 1.52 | 1.44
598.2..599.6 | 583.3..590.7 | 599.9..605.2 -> 0.06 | 1.52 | 1.44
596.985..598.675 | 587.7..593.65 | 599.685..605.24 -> 0.16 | 1.45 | 1.45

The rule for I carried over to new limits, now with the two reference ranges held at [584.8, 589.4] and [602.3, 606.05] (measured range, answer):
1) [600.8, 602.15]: 0.02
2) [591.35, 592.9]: 0.04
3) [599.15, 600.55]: 0.00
